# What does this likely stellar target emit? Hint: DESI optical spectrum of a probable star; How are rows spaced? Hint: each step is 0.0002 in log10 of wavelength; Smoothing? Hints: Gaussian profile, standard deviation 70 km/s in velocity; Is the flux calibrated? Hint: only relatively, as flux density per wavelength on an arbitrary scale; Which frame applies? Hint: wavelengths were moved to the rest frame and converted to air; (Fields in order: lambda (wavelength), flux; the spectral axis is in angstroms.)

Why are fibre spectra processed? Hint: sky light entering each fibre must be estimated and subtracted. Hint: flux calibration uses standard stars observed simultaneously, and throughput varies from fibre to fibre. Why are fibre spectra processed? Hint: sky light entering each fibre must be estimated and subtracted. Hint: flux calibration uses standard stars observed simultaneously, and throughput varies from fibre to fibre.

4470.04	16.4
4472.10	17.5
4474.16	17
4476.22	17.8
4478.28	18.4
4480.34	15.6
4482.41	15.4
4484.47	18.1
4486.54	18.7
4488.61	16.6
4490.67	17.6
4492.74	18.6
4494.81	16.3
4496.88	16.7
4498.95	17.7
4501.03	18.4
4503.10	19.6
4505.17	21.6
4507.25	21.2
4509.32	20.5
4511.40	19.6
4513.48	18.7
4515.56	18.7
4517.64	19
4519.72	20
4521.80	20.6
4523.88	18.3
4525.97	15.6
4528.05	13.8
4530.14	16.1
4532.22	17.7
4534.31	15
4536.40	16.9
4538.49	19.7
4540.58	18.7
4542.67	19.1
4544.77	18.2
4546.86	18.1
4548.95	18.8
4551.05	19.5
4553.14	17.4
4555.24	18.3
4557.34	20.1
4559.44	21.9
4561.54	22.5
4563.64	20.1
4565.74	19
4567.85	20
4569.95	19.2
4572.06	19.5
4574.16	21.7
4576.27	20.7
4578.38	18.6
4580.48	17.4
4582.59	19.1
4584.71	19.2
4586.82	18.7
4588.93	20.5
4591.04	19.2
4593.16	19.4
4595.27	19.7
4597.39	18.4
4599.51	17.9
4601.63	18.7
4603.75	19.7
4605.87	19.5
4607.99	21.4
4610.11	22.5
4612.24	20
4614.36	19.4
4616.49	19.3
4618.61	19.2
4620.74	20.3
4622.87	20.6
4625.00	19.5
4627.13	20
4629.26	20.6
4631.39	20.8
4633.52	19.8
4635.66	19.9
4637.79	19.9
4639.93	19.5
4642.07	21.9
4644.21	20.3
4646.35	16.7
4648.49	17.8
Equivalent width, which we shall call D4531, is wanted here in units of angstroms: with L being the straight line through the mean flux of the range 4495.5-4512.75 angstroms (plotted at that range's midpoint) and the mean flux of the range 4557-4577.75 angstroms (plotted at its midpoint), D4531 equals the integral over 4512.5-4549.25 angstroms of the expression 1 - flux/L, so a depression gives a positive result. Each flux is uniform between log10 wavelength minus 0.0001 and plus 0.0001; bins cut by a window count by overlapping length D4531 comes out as 3.5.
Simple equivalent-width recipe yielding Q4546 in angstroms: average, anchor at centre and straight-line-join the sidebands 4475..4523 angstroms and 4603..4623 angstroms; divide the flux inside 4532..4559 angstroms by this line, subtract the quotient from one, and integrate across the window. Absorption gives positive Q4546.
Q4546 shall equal 1.1 angstroms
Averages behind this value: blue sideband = 18.5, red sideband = 20.2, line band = 18.4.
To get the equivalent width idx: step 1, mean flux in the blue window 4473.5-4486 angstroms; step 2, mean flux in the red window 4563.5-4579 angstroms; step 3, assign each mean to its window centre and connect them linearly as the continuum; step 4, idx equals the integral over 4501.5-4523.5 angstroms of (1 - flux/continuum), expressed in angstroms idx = -2.1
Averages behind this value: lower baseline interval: 17.1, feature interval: 19.9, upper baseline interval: 19.9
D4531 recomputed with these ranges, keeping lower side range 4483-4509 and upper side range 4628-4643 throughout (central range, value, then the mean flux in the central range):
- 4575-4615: 0.6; 19.5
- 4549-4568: -0.5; 19.8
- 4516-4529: 0.6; 18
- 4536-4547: 0.3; 18.6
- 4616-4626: 0.2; 19.8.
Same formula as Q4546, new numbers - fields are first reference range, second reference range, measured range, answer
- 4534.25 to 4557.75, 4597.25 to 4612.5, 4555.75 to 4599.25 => -1.2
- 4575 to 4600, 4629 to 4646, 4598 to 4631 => -0.4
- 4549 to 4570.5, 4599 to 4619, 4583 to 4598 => 0.4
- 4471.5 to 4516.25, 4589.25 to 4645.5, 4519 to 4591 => 0.8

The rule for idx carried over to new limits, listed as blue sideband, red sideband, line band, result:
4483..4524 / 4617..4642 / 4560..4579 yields -0.7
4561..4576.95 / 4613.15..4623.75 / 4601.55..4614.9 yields -0.3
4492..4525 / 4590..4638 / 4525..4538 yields 2.2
